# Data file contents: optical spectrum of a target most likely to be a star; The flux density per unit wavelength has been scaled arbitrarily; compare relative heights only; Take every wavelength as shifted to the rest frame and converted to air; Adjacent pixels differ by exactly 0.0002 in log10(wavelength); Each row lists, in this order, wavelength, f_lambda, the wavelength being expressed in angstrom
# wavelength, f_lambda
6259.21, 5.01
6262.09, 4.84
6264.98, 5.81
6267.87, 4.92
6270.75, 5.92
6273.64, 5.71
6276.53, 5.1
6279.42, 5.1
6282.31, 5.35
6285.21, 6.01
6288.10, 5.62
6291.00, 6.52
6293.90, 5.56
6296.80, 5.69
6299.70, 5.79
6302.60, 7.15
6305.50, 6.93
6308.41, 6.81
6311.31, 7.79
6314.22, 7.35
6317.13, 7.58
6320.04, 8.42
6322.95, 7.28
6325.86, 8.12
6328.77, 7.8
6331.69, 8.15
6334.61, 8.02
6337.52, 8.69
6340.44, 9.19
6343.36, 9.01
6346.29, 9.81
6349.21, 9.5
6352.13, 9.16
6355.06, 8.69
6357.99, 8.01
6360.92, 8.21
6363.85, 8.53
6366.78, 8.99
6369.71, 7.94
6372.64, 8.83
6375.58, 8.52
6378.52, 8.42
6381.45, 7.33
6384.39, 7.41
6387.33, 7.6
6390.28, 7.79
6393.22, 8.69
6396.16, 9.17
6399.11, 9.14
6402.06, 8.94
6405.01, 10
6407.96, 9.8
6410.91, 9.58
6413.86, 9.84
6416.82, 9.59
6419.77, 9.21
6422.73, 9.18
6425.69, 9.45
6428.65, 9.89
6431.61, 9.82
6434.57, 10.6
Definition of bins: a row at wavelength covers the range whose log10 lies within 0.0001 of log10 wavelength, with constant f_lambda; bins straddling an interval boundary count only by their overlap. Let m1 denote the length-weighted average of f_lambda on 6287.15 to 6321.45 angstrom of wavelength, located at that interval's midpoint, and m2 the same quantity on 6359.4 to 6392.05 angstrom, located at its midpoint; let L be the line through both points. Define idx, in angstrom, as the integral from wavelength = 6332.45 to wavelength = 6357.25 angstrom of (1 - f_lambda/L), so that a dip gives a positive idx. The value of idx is -4.6 angstrom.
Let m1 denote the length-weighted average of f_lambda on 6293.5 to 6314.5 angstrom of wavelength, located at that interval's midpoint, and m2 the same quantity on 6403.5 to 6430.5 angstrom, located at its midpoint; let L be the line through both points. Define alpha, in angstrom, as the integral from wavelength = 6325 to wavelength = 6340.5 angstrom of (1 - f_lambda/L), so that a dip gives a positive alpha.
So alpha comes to -1.8 angstrom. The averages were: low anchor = 6.65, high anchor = 9.62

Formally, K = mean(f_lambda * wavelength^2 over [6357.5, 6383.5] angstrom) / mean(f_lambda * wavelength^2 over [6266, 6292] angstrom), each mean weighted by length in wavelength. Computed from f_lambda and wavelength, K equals 1.53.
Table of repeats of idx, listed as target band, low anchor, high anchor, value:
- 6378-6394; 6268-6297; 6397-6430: 1.6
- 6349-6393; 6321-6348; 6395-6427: 3.0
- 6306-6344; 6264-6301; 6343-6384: -4.1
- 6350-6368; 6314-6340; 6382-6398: -1.3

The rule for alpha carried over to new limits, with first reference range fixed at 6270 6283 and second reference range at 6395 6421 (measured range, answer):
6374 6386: 1.0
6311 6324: -2.0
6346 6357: -2.1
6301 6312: -1.3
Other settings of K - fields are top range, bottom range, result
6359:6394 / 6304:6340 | 1.07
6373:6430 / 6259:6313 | 1.57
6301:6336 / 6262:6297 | 1.38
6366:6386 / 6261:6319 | 1.38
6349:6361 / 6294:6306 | 1.41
